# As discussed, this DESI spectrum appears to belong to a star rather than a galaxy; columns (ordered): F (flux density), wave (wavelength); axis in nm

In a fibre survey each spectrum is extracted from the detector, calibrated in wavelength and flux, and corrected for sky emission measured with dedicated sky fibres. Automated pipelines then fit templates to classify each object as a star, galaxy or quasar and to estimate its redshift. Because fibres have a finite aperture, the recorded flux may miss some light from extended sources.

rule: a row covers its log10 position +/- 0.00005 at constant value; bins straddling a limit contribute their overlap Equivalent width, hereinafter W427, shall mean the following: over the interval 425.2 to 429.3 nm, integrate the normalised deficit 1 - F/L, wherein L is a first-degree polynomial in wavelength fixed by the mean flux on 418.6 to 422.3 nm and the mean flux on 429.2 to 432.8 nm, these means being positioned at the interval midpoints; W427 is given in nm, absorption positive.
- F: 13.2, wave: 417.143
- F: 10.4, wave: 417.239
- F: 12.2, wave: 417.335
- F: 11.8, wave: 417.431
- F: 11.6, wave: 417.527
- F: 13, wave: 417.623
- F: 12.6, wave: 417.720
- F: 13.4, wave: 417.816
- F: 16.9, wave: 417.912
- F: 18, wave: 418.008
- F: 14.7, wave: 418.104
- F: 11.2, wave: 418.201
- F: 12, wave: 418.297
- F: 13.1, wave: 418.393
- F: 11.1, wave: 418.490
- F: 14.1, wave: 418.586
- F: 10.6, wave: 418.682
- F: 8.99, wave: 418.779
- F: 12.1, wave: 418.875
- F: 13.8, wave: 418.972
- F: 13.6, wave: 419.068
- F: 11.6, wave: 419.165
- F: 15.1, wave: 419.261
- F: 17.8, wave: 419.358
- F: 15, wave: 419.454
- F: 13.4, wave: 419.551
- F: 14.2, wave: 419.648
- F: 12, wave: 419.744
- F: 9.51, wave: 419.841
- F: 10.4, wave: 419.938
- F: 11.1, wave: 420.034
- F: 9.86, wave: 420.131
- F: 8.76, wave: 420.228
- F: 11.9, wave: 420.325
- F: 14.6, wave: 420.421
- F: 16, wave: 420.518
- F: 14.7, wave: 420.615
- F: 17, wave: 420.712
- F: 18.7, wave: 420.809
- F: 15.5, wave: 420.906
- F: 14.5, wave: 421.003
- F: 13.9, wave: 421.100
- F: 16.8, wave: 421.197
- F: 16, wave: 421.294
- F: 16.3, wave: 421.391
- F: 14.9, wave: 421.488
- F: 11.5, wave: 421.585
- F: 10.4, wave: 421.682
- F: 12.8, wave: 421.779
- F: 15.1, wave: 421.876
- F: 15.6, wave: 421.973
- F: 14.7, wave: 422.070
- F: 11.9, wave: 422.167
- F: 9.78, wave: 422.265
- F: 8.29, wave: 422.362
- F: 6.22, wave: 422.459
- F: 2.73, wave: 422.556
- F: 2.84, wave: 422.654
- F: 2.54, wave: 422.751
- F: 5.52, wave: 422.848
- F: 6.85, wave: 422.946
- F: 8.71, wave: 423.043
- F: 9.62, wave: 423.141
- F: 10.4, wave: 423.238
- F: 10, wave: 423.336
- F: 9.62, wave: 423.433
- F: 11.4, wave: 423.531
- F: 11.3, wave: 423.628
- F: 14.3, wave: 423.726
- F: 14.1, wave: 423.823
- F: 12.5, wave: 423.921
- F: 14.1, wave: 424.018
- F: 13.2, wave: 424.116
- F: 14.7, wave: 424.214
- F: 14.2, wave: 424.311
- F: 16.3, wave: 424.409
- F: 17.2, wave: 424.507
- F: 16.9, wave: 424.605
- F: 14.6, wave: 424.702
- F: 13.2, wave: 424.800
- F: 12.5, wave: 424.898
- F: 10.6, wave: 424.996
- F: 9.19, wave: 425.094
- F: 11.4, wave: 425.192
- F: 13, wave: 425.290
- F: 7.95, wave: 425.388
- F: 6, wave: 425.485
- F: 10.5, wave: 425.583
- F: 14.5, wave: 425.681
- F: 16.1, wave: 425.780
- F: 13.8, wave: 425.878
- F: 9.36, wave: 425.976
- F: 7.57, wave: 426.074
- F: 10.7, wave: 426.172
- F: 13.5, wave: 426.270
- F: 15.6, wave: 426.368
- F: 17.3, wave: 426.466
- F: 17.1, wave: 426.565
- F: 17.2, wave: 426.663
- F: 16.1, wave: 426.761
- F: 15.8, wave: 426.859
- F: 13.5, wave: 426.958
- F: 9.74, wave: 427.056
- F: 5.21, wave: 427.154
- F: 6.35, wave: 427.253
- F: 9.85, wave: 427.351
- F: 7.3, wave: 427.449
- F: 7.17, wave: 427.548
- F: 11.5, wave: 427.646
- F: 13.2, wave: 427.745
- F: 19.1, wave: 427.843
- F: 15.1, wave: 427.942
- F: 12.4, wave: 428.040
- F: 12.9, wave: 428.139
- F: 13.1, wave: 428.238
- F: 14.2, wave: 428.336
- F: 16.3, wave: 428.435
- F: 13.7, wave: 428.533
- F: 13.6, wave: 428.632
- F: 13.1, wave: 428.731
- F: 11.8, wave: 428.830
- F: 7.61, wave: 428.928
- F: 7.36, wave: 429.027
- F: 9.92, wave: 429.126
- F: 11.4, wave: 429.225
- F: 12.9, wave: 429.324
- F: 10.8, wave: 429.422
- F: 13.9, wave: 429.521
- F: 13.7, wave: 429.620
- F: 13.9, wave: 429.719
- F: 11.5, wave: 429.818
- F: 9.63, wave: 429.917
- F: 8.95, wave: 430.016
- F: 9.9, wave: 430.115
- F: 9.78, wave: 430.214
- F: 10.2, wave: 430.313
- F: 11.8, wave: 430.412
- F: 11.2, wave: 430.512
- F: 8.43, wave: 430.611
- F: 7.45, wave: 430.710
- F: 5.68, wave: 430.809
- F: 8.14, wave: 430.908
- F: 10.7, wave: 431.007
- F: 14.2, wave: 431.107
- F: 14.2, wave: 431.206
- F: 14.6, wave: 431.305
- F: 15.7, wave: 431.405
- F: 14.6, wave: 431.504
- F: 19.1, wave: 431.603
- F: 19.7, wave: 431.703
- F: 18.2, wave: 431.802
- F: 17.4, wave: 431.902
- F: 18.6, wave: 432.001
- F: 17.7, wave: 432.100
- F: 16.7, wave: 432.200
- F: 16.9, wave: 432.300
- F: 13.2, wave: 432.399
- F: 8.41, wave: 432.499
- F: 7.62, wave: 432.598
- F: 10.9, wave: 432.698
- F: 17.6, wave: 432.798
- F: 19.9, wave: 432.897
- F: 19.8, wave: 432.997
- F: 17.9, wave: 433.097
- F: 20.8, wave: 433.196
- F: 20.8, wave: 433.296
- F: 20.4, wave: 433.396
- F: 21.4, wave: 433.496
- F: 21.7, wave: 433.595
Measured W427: 0.28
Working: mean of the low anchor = 13.5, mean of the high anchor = 12.8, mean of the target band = 12.1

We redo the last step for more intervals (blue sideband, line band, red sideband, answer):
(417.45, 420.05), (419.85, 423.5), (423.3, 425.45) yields 0.402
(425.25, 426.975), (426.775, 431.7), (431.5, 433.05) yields 0.944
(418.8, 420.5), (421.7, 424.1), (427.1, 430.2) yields 0.420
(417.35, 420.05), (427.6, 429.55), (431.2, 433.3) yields 0.344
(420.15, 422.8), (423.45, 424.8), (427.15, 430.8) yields -0.240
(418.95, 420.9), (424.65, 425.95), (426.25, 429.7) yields 0.111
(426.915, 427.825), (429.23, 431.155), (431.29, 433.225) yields 0.382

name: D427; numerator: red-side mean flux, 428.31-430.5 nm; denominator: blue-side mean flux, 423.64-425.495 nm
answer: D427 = 0.9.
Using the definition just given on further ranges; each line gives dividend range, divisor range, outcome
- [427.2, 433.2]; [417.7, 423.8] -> 1.06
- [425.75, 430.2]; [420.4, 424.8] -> 0.98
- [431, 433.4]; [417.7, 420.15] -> 1.25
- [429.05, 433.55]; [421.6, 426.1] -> 1.24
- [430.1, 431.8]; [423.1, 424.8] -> 0.93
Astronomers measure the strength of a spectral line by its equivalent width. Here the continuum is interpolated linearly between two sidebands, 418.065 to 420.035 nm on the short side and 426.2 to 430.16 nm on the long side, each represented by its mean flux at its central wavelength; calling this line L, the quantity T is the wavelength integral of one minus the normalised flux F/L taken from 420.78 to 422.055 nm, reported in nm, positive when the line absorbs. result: -0.216 nm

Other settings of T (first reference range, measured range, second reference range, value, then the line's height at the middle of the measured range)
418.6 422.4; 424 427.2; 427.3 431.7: -0.114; 12.5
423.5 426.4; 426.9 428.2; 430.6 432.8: 0.200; 13.1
